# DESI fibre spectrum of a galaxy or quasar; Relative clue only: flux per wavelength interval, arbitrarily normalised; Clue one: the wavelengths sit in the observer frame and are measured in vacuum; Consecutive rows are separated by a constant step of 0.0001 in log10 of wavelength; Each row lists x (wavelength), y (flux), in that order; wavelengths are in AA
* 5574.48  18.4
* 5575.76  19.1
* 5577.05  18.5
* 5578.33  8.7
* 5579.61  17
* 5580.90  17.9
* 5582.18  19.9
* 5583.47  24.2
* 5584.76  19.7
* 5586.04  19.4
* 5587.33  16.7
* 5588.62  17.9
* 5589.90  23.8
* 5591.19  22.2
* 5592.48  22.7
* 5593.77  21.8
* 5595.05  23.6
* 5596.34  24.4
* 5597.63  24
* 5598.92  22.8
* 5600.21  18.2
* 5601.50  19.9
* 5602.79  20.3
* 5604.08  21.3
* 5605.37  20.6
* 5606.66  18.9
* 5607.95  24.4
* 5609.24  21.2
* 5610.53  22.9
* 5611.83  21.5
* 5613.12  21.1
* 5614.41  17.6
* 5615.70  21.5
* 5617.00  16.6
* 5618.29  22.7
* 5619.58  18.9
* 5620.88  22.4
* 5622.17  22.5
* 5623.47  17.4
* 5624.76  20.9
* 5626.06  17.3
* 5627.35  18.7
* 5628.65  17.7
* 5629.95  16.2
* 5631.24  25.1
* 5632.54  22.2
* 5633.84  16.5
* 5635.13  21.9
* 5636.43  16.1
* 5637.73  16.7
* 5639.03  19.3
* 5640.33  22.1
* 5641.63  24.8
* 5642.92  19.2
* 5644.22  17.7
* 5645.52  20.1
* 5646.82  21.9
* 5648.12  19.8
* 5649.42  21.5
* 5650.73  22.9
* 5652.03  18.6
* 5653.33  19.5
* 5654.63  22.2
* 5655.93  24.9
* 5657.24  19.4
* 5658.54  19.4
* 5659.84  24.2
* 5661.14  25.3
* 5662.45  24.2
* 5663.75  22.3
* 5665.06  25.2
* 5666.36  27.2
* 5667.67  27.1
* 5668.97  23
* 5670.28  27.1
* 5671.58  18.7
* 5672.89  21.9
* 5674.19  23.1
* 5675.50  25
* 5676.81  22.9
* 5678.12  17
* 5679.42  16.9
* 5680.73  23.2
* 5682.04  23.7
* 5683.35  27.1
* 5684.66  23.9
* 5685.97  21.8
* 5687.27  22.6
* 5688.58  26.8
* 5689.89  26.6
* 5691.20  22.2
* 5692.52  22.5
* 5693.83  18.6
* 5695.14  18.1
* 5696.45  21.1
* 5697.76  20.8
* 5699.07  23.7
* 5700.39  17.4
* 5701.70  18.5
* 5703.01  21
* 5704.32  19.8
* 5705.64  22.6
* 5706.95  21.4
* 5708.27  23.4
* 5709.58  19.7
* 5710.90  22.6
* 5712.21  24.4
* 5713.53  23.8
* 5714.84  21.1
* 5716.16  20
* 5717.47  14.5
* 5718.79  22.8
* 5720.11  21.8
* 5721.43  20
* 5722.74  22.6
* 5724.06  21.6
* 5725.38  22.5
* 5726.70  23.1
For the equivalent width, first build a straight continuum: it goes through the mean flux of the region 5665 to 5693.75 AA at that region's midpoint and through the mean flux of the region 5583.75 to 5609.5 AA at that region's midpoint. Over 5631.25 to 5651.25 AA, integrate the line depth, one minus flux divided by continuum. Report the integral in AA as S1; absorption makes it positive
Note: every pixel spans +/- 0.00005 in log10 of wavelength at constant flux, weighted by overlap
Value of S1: 1.8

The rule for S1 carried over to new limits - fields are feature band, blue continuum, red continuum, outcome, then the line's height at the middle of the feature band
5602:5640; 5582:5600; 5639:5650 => 2.0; 21.2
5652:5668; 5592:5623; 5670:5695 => -0.7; 22.2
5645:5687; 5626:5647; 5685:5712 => -4.0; 20.6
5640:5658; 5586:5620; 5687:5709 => 0.2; 21.3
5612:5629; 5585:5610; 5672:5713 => 1.3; 21.4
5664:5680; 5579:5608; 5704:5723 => -1.3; 21.2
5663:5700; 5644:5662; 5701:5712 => -2.6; 21.3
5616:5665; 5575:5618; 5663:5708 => 1.8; 21.3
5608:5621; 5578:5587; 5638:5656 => -0.8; 19.6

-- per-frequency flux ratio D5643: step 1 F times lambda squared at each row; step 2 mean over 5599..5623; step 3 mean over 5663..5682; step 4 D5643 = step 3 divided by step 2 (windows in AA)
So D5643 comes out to 1.1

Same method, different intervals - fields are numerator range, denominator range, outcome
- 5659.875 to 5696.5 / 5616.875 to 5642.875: 1.18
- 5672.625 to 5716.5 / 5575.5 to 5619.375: 1.11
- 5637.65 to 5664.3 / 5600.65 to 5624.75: 1.05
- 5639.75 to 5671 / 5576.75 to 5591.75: 1.23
